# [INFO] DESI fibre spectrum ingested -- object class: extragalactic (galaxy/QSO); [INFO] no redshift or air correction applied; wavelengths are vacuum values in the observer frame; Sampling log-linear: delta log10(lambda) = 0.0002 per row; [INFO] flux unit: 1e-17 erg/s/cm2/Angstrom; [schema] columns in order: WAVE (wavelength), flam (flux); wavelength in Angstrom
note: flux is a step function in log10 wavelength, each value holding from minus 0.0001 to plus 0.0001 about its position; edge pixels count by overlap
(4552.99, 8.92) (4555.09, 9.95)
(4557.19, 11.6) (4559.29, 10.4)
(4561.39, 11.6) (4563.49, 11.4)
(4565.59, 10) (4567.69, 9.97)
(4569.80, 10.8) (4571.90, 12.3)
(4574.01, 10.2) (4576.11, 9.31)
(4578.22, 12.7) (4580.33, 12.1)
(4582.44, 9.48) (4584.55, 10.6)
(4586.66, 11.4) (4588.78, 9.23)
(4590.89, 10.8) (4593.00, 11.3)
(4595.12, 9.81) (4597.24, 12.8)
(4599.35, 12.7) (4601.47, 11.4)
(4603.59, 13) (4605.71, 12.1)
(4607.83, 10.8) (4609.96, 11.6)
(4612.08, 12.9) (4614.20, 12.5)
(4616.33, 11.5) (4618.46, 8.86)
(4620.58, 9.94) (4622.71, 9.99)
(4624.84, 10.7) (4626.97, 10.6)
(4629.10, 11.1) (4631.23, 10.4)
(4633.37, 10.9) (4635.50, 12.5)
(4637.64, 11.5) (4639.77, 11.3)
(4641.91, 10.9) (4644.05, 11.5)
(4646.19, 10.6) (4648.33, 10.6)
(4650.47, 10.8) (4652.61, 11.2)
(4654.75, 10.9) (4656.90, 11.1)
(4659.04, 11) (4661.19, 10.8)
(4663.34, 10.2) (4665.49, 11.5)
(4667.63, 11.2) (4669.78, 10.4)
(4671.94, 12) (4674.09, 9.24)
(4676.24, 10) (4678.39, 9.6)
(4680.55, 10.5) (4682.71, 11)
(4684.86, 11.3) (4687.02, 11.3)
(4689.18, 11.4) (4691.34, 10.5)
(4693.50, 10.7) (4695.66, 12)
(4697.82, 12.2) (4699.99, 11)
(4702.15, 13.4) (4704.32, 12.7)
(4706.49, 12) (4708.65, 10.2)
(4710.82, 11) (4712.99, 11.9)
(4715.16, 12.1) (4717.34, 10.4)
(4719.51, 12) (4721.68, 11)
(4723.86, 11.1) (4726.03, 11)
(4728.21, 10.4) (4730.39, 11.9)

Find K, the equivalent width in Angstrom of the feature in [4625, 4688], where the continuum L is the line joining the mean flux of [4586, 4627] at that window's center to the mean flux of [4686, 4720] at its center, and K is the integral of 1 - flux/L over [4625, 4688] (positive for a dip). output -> 2.7 Angstrom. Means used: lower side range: 11.2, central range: 10.9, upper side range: 11.5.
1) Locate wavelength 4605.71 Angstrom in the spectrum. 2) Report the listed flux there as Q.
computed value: 12.1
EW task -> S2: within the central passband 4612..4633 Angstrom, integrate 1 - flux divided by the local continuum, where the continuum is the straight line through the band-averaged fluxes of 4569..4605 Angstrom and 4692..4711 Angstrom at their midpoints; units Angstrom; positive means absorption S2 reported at 1.1 Angstrom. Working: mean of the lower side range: 11.2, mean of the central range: 10.8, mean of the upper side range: 11.7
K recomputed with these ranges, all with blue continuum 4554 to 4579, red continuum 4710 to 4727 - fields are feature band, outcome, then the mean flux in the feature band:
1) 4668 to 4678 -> 0.7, 10.4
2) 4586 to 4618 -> -1.7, 11.5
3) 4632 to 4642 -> -0.3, 11.4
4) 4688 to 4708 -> -0.8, 11.7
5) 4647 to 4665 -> 0.4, 10.8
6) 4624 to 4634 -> 0.3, 10.7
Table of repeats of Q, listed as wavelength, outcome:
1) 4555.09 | 9.95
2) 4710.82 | 11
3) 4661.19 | 10.8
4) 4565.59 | 10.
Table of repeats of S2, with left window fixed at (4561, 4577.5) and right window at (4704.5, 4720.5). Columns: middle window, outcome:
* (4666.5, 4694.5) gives 1.42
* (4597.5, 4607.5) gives -1.25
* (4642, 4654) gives 0.19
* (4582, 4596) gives 0.50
